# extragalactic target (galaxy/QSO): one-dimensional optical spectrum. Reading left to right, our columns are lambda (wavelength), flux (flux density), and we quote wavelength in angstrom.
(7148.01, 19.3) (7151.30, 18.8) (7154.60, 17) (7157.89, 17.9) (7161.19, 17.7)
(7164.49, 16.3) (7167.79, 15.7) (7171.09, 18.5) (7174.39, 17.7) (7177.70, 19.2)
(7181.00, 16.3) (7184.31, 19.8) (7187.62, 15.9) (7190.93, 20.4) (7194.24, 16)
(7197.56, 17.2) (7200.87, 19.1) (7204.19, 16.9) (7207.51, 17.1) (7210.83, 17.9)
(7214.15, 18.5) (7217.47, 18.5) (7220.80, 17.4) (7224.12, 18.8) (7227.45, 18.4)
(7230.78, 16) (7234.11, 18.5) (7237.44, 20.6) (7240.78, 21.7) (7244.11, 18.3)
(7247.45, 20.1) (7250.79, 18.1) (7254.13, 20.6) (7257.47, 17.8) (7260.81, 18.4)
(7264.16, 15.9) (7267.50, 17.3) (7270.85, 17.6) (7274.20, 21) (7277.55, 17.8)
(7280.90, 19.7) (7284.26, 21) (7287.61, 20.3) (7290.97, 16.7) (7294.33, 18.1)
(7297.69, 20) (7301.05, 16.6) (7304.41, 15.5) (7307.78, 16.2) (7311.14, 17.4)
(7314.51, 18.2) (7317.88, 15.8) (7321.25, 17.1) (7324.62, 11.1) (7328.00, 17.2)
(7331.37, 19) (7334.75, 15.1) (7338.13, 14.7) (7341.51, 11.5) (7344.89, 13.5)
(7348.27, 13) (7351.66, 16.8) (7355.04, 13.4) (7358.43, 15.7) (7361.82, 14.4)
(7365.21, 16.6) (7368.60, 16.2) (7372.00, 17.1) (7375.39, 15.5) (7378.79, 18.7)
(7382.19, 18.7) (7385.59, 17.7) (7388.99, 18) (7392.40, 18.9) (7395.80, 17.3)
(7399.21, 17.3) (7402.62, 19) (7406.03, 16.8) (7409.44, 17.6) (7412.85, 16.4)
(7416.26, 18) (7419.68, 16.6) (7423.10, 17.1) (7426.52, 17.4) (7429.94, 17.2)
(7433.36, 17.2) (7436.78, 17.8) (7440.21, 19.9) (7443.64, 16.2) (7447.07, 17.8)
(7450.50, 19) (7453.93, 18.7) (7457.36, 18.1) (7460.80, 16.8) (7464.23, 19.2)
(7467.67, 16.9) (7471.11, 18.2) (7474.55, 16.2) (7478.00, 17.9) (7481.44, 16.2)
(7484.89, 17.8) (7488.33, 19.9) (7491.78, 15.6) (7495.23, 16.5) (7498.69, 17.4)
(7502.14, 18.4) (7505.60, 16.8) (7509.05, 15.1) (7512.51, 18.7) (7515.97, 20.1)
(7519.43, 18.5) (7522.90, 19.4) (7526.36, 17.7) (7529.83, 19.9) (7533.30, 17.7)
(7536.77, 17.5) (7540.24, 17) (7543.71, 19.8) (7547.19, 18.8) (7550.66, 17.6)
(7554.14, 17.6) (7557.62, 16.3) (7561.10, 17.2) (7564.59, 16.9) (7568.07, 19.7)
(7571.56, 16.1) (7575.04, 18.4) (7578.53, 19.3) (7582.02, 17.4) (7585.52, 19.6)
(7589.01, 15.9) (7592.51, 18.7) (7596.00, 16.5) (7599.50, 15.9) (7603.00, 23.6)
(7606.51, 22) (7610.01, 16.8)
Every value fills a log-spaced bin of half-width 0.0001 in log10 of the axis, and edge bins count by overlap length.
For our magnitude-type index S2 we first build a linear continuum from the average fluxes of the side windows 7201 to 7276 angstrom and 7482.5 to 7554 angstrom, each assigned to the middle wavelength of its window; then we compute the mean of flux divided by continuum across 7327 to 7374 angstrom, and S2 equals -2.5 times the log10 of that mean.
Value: 0.19 mag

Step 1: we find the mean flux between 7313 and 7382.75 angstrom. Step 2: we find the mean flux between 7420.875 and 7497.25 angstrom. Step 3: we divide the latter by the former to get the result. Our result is 1.13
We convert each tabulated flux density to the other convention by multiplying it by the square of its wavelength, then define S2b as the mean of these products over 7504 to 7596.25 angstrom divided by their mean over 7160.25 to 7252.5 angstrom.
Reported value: 1.1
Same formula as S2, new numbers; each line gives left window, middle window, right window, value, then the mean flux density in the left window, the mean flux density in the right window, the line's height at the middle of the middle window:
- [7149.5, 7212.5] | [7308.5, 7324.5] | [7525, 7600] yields 0.078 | 17.7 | 17.8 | 17.7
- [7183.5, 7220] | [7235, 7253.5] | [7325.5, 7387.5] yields -0.144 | 17.9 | 15.8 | 17.3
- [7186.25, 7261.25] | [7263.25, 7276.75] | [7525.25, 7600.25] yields 0.014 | 18.4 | 17.8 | 18.3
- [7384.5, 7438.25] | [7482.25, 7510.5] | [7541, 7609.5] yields 0.044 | 17.5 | 18.2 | 17.9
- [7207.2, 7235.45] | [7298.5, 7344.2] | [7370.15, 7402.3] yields 0.128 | 17.9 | 17.7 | 17.8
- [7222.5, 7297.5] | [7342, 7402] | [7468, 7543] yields 0.122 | 18.8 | 17.8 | 18.3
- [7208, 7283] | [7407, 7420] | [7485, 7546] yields 0.063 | 18.6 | 18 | 18.2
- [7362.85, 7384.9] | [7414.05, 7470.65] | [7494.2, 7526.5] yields -0.016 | 17.1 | 17.9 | 17.5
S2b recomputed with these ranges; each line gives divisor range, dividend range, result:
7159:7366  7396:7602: 1.09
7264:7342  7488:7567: 1.10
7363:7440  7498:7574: 1.07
